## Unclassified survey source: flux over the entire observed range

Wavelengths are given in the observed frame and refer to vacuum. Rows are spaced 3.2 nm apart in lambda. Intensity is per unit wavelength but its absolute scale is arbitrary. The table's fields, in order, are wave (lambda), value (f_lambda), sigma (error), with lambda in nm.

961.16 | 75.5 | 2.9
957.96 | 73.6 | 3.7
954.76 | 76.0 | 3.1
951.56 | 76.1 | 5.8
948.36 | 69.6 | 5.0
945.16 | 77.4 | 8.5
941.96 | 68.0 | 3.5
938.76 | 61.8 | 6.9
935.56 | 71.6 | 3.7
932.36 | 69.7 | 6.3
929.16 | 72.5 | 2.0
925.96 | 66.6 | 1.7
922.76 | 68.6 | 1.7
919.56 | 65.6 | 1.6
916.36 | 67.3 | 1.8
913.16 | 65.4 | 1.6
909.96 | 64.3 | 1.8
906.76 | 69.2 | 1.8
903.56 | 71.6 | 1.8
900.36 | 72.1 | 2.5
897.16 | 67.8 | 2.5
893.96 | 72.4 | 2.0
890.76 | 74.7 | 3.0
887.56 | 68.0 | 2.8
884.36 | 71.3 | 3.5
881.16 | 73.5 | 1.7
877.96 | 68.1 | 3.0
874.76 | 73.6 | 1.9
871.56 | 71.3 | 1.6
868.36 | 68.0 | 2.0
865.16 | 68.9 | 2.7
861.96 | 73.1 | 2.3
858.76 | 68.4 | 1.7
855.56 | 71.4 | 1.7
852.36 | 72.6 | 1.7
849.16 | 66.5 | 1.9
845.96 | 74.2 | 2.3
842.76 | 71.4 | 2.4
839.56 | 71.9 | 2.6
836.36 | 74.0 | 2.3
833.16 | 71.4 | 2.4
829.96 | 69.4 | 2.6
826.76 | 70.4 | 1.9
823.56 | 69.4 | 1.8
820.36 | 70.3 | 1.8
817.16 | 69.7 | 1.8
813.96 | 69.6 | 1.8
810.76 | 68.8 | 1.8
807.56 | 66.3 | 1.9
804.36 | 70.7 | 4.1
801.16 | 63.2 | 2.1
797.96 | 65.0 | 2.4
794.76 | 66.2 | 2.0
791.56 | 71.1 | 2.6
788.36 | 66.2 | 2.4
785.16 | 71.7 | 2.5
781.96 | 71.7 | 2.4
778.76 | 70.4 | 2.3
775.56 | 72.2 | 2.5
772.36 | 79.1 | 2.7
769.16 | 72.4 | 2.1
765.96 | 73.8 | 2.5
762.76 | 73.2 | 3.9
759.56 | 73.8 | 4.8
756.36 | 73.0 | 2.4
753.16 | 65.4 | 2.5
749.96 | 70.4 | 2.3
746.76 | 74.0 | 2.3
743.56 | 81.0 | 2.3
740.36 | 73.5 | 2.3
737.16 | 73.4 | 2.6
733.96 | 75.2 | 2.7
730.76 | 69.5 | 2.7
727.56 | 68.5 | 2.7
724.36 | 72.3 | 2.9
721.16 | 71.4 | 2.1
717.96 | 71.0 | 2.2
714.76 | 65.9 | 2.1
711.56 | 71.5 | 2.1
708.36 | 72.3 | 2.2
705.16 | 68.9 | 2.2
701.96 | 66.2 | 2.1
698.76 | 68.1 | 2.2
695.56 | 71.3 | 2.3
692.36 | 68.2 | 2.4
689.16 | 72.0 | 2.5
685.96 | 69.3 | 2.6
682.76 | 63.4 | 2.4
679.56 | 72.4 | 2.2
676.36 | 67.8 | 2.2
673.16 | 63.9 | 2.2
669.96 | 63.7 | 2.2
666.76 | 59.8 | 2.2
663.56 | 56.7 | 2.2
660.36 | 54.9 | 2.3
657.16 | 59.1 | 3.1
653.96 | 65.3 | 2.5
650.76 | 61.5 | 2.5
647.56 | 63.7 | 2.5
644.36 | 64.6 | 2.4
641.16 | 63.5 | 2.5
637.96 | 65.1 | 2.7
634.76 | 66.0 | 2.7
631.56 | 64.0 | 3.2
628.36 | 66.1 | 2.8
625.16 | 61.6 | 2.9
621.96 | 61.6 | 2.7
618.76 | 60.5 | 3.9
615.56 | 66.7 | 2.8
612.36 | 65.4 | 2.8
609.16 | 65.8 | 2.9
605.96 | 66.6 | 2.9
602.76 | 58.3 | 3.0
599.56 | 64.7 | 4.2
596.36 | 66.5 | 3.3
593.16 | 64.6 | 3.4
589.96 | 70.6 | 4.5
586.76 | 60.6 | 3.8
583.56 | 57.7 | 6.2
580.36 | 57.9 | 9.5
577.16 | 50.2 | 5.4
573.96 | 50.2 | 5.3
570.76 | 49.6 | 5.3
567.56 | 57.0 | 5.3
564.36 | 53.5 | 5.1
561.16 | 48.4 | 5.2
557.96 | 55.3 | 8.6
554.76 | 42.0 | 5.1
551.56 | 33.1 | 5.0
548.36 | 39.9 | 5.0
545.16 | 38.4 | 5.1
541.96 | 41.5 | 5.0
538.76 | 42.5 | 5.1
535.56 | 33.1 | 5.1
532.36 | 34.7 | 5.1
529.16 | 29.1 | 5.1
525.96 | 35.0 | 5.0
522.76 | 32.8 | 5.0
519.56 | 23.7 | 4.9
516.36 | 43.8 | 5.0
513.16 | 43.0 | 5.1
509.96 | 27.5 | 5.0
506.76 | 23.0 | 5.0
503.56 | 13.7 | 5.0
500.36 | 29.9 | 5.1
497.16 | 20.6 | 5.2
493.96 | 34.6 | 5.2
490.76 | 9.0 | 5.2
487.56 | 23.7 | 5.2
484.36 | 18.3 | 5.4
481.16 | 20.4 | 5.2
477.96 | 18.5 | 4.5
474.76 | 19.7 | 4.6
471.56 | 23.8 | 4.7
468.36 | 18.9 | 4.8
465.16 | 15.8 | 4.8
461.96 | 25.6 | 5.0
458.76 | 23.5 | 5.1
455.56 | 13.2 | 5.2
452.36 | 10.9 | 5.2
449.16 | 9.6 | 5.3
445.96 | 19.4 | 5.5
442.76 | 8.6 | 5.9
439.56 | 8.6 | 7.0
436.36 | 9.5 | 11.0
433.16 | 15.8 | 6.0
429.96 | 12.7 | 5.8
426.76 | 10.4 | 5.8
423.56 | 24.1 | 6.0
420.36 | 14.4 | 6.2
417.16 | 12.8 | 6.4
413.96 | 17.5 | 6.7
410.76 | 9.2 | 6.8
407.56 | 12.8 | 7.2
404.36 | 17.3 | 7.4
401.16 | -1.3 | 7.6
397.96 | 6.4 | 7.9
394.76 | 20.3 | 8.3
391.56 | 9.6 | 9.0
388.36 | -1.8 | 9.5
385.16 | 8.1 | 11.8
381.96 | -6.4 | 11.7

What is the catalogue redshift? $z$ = 0.28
